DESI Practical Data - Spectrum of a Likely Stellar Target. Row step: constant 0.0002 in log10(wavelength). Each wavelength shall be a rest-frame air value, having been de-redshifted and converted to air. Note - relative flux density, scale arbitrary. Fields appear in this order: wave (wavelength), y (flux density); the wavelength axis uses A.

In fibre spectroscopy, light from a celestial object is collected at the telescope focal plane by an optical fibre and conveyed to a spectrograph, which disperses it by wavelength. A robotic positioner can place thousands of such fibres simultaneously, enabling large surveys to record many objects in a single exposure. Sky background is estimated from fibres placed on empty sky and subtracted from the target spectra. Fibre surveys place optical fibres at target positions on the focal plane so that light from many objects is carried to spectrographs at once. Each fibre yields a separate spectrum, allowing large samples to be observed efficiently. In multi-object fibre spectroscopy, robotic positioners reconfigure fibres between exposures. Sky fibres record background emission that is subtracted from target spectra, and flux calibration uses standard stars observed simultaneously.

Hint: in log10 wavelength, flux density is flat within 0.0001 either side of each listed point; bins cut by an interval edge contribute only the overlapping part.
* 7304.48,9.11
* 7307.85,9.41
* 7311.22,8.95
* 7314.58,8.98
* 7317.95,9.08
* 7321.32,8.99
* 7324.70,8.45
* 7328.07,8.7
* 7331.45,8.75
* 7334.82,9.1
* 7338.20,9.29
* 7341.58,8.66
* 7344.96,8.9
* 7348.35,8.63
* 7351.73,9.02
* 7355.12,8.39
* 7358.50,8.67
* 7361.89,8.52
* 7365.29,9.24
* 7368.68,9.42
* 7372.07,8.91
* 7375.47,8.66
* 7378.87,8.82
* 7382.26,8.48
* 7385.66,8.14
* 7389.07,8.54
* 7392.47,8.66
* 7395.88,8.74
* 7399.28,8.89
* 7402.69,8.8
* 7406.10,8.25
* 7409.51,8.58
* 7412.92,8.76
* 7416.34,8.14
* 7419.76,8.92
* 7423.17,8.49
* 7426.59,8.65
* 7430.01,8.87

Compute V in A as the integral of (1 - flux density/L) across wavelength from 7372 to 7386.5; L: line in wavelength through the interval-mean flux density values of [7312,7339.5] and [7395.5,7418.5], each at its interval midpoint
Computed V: 0.2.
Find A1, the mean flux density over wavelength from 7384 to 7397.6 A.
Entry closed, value 8.52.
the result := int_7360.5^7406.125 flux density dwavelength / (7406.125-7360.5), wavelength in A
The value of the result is 8.74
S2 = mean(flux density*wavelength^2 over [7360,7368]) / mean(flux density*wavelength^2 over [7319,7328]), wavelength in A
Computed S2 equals 1.03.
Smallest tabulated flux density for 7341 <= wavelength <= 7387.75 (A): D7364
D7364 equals 8.14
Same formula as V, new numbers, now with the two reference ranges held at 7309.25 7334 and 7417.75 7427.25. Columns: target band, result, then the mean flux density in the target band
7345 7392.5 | 0.24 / 8.73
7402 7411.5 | 0.20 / 8.53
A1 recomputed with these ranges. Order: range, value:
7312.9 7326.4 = 8.87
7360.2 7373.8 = 9.02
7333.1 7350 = 8.92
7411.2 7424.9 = 8.58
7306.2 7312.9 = 9.18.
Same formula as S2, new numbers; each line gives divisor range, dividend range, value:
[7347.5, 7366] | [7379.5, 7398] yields 0.99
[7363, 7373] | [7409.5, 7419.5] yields 0.94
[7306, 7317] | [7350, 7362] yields 0.96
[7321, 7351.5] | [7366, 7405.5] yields 1.00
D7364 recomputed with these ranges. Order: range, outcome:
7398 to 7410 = 8.25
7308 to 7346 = 8.45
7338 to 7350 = 8.63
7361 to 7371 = 8.52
